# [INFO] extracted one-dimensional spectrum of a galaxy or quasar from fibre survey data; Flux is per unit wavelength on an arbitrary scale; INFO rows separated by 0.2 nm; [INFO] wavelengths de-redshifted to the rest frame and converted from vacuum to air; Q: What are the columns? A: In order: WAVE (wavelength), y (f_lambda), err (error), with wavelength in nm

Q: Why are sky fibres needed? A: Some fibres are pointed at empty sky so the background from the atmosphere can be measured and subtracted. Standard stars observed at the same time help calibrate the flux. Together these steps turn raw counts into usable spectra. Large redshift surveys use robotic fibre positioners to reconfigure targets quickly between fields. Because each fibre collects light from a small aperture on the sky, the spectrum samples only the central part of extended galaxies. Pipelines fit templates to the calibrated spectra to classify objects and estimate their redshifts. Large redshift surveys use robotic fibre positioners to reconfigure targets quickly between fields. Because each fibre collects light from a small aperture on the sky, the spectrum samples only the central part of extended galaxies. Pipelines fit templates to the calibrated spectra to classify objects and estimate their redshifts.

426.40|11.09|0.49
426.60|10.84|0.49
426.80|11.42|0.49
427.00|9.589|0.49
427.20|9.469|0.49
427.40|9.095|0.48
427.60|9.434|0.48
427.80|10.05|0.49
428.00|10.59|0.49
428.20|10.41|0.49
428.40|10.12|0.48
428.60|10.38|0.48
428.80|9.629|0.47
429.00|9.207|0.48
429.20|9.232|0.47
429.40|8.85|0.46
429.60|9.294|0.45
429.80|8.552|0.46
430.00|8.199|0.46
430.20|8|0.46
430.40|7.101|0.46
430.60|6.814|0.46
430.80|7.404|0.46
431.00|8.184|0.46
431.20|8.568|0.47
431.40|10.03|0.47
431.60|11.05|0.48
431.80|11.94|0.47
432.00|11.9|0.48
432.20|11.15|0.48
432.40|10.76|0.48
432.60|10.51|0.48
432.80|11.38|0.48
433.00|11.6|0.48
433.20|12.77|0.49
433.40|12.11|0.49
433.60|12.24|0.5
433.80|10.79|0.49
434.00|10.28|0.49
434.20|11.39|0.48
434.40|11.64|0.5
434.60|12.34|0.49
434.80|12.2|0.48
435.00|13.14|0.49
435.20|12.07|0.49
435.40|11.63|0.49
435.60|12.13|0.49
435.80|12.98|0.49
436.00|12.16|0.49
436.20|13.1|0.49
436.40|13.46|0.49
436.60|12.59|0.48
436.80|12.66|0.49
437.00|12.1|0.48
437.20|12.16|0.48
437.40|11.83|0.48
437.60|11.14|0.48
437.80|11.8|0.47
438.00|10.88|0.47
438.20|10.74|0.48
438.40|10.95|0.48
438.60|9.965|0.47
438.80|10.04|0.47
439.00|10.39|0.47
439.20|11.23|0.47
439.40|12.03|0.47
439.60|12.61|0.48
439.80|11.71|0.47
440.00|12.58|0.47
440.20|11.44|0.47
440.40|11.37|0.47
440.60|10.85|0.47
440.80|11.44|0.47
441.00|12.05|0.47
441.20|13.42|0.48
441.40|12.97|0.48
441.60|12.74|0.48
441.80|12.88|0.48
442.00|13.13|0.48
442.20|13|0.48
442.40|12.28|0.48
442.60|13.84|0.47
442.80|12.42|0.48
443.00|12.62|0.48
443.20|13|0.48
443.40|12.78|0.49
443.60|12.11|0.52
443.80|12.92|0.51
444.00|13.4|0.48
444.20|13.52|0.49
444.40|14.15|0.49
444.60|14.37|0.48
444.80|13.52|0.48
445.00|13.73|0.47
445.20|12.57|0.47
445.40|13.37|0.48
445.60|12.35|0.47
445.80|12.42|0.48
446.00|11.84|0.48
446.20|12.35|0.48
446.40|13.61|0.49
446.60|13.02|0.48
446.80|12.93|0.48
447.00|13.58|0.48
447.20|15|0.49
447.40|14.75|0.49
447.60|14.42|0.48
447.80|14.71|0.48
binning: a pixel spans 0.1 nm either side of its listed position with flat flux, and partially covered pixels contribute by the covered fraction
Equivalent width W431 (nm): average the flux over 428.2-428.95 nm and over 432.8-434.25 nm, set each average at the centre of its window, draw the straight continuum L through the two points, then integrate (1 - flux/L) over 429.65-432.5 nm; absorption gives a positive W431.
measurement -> 0.418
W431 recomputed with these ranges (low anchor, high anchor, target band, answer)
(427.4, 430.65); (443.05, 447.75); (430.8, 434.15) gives -0.27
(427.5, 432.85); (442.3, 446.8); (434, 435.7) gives -0.20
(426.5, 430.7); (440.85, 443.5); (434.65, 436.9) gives -0.27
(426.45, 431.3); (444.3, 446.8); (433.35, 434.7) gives -0.14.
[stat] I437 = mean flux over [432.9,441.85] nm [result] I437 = 11.9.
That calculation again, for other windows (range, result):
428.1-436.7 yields 10.7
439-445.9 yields 12.6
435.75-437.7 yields 12.4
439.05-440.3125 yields 11.9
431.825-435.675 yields 11.7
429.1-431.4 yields 8.28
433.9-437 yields 12.2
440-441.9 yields 12.2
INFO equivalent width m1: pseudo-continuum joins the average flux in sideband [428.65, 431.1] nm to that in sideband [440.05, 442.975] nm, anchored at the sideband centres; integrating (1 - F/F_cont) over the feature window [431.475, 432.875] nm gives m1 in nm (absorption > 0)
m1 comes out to -0.31 nm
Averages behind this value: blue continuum 8.41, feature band 11.2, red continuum 12.4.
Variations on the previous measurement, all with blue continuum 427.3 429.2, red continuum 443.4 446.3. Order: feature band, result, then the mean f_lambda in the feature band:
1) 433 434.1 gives -0.08 nm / 11.6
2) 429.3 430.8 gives 0.31 nm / 8.07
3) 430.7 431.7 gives 0.13 nm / 9.05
